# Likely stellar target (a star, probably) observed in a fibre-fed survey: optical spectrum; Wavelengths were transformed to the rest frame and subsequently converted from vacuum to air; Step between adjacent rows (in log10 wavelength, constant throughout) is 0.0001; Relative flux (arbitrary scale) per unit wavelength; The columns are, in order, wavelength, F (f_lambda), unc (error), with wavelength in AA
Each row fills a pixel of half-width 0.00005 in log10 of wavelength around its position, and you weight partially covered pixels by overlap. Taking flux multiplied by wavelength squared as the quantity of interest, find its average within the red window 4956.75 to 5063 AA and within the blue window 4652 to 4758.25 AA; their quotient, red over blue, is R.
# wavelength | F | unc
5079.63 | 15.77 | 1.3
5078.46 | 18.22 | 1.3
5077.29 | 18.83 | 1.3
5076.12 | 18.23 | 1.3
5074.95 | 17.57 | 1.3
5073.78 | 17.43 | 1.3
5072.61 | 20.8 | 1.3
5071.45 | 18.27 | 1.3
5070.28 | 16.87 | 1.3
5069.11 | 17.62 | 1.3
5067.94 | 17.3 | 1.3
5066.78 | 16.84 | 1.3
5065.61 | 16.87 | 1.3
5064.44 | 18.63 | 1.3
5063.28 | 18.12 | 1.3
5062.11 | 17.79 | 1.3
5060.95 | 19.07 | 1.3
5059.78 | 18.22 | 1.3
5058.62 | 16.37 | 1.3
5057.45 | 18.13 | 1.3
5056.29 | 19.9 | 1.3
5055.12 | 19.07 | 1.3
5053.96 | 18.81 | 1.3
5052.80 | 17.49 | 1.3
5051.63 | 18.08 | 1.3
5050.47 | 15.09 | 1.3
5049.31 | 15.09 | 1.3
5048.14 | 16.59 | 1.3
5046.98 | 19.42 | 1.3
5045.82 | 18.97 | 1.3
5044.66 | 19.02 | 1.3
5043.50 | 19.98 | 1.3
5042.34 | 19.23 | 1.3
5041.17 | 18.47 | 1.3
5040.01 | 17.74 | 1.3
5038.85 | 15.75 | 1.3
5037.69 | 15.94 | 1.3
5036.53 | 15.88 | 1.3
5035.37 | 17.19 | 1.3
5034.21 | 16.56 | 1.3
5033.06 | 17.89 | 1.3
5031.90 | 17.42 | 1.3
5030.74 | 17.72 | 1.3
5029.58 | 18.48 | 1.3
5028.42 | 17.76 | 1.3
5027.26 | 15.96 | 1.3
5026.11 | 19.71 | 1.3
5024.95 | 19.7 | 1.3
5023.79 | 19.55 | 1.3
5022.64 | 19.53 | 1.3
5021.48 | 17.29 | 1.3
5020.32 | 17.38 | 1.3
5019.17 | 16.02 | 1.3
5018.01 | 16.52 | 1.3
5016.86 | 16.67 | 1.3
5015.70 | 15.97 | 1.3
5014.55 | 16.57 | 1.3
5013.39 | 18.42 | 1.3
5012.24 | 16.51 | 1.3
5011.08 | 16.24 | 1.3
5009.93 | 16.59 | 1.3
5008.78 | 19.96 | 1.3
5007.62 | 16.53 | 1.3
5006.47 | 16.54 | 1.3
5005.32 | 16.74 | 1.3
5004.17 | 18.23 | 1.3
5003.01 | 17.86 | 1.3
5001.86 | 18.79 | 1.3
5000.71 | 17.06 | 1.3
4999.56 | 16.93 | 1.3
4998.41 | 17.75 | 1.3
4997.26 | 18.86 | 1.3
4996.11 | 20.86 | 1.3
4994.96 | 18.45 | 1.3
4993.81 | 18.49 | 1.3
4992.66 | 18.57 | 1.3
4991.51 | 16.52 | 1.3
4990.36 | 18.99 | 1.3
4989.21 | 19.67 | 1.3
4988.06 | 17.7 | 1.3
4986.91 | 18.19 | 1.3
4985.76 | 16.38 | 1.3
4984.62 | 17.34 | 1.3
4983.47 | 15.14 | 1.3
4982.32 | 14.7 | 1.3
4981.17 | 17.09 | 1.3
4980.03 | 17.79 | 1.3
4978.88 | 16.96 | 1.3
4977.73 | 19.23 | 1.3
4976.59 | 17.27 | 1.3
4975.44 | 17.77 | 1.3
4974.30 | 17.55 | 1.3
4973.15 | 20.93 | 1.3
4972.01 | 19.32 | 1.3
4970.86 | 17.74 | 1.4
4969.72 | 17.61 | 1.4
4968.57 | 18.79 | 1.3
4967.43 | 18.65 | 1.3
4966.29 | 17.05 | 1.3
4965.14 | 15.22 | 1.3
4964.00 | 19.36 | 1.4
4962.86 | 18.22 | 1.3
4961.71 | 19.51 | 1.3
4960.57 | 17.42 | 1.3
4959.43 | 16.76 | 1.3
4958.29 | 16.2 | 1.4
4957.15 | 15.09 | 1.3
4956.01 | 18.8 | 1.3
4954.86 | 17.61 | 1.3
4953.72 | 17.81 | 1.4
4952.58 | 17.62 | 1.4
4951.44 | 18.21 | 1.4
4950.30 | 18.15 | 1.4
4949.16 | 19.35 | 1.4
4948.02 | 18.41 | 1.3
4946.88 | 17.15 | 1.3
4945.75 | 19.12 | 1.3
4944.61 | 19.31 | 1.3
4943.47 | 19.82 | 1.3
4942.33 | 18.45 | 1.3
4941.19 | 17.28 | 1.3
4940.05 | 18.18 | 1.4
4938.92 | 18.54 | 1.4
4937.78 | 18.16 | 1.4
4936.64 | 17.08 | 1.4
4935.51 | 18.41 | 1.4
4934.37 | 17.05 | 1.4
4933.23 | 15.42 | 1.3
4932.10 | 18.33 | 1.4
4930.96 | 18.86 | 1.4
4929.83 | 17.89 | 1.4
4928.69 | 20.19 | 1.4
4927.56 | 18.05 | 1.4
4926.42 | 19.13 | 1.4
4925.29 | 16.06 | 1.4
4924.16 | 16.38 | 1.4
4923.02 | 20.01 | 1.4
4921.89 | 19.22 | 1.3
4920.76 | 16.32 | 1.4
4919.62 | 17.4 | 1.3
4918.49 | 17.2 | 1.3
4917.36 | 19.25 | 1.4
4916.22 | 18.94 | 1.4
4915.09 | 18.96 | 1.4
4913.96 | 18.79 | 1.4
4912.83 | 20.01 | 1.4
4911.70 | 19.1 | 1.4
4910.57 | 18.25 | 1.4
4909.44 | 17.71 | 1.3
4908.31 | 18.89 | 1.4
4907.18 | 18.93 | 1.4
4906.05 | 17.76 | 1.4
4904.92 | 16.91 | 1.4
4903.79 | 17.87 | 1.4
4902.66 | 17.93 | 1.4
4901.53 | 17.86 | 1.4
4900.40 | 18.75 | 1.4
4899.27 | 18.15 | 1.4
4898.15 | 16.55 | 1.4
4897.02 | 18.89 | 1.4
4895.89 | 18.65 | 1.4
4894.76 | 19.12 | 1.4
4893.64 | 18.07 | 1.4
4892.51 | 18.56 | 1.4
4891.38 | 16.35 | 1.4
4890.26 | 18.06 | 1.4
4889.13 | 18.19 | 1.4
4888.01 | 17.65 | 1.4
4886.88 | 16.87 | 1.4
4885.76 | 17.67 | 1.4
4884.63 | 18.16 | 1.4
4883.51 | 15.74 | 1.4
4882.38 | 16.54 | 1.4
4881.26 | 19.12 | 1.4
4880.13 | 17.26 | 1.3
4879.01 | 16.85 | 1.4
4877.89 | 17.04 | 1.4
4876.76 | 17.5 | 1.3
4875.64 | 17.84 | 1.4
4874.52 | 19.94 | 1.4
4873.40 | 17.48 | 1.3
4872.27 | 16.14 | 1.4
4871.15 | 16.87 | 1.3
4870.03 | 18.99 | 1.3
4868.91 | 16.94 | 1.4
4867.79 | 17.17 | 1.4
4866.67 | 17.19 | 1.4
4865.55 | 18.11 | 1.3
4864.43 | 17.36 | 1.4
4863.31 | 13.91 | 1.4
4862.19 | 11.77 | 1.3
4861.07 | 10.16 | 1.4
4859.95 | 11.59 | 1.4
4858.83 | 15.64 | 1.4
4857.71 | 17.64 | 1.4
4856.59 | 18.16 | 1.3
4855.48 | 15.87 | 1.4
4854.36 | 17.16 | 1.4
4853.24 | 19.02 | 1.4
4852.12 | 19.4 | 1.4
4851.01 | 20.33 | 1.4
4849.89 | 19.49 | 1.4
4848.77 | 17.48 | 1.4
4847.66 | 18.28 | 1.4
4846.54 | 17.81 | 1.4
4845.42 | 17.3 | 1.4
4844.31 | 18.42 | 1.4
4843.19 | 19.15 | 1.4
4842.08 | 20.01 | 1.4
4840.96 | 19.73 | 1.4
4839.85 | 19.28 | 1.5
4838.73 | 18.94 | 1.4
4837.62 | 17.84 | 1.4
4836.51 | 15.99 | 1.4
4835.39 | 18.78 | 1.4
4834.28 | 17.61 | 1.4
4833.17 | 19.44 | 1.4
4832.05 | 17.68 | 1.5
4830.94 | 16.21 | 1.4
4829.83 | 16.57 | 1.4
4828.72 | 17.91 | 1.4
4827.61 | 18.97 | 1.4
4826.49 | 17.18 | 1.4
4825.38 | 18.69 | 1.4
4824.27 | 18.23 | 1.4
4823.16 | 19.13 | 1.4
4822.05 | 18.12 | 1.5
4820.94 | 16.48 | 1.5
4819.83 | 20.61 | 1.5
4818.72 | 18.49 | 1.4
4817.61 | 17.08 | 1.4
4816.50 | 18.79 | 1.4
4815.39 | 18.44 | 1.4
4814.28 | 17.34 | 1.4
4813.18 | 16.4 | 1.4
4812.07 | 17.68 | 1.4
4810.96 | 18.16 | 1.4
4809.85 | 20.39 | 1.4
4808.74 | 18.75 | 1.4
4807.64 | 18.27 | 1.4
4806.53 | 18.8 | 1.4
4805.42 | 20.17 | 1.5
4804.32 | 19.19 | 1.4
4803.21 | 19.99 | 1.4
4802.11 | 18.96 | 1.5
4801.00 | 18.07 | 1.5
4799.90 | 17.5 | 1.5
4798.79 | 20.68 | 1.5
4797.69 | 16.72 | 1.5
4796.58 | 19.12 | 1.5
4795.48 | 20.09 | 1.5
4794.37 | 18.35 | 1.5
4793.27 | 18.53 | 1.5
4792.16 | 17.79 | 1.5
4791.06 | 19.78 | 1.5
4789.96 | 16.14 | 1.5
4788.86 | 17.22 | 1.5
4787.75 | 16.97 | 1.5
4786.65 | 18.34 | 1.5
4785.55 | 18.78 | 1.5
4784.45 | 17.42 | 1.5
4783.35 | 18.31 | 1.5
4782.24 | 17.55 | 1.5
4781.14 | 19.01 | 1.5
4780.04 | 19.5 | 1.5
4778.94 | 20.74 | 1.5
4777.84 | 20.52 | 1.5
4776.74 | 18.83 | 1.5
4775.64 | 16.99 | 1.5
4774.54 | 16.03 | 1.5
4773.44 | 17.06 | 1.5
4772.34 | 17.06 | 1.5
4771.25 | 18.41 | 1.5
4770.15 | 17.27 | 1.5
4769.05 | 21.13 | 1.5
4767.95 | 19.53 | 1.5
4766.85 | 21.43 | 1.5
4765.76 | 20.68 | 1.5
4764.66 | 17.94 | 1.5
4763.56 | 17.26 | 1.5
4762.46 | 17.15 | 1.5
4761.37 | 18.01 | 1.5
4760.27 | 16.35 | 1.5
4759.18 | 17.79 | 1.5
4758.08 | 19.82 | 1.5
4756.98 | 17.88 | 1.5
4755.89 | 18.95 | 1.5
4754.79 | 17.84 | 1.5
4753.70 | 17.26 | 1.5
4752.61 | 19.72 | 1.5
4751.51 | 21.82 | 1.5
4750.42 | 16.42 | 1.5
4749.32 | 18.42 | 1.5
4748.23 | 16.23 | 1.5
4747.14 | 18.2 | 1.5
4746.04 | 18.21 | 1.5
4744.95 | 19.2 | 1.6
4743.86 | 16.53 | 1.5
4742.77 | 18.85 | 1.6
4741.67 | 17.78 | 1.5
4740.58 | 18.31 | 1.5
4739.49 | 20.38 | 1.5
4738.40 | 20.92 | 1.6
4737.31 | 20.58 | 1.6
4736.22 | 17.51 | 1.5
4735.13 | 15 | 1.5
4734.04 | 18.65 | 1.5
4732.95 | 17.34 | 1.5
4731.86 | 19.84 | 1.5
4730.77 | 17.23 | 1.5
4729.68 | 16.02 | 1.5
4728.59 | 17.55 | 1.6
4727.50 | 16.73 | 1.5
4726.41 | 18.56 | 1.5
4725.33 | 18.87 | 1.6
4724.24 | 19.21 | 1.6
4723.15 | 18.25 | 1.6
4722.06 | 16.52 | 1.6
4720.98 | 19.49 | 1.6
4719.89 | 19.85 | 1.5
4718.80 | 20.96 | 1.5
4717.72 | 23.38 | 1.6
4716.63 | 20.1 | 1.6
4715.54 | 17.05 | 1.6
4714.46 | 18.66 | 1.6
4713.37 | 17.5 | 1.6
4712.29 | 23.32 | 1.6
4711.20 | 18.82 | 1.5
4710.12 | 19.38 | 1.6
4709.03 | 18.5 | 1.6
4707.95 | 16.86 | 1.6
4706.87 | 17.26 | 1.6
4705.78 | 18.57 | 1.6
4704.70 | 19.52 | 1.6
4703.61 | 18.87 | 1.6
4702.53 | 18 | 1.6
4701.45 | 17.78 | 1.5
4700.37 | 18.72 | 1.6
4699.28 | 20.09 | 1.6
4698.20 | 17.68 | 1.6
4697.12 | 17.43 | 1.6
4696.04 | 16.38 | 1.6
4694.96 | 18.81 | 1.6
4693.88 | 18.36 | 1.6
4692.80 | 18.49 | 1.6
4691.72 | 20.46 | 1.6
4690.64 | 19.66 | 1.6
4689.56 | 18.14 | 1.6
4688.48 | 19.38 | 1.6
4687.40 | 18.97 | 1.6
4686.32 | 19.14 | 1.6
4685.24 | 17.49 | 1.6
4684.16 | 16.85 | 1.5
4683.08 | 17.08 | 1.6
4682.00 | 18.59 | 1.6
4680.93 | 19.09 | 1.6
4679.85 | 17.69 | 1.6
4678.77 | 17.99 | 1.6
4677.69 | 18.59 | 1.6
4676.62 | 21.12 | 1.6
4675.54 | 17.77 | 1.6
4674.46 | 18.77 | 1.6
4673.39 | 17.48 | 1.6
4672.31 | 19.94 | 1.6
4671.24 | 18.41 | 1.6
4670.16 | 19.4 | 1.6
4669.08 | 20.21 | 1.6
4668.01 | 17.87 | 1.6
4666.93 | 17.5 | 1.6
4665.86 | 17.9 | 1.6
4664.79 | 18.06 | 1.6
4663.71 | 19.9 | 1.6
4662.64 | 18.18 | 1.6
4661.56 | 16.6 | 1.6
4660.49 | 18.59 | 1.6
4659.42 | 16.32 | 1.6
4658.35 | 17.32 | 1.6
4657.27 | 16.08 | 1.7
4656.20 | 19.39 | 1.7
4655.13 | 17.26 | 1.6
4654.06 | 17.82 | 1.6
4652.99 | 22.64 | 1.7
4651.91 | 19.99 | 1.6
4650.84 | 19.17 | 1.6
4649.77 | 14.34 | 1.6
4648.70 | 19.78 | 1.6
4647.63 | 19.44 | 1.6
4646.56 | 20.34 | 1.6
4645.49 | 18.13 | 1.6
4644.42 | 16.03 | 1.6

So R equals 1.09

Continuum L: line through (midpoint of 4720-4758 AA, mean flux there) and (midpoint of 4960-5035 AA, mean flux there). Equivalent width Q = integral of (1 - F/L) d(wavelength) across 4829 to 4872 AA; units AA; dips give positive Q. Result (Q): 1.7 AA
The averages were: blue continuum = 18.3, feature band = 17.3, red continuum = 17.8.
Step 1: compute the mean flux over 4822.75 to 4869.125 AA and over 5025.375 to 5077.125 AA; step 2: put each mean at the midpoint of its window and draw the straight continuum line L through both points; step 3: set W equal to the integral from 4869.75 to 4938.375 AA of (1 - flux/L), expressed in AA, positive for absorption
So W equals -1.5 AA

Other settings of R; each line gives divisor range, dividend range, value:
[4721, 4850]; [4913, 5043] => 1.05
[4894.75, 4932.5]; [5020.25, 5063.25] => 1.03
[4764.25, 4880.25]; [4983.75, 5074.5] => 1.07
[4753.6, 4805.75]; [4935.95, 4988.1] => 1.04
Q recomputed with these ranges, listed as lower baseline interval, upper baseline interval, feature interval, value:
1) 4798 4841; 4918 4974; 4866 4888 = 0.91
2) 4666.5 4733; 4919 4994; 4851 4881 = 2.31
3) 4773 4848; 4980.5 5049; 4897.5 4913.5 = -0.16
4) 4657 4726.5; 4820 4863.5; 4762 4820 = -2.01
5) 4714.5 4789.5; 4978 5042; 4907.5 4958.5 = -1.00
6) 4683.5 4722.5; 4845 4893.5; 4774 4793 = -0.26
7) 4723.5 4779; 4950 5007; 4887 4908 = -0.02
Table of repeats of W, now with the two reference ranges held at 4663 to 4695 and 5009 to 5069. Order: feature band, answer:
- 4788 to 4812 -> -0.5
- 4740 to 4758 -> 0.2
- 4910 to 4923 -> -0.4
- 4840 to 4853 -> -0.5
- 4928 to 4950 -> -0.4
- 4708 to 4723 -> -0.7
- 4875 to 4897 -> 0.5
